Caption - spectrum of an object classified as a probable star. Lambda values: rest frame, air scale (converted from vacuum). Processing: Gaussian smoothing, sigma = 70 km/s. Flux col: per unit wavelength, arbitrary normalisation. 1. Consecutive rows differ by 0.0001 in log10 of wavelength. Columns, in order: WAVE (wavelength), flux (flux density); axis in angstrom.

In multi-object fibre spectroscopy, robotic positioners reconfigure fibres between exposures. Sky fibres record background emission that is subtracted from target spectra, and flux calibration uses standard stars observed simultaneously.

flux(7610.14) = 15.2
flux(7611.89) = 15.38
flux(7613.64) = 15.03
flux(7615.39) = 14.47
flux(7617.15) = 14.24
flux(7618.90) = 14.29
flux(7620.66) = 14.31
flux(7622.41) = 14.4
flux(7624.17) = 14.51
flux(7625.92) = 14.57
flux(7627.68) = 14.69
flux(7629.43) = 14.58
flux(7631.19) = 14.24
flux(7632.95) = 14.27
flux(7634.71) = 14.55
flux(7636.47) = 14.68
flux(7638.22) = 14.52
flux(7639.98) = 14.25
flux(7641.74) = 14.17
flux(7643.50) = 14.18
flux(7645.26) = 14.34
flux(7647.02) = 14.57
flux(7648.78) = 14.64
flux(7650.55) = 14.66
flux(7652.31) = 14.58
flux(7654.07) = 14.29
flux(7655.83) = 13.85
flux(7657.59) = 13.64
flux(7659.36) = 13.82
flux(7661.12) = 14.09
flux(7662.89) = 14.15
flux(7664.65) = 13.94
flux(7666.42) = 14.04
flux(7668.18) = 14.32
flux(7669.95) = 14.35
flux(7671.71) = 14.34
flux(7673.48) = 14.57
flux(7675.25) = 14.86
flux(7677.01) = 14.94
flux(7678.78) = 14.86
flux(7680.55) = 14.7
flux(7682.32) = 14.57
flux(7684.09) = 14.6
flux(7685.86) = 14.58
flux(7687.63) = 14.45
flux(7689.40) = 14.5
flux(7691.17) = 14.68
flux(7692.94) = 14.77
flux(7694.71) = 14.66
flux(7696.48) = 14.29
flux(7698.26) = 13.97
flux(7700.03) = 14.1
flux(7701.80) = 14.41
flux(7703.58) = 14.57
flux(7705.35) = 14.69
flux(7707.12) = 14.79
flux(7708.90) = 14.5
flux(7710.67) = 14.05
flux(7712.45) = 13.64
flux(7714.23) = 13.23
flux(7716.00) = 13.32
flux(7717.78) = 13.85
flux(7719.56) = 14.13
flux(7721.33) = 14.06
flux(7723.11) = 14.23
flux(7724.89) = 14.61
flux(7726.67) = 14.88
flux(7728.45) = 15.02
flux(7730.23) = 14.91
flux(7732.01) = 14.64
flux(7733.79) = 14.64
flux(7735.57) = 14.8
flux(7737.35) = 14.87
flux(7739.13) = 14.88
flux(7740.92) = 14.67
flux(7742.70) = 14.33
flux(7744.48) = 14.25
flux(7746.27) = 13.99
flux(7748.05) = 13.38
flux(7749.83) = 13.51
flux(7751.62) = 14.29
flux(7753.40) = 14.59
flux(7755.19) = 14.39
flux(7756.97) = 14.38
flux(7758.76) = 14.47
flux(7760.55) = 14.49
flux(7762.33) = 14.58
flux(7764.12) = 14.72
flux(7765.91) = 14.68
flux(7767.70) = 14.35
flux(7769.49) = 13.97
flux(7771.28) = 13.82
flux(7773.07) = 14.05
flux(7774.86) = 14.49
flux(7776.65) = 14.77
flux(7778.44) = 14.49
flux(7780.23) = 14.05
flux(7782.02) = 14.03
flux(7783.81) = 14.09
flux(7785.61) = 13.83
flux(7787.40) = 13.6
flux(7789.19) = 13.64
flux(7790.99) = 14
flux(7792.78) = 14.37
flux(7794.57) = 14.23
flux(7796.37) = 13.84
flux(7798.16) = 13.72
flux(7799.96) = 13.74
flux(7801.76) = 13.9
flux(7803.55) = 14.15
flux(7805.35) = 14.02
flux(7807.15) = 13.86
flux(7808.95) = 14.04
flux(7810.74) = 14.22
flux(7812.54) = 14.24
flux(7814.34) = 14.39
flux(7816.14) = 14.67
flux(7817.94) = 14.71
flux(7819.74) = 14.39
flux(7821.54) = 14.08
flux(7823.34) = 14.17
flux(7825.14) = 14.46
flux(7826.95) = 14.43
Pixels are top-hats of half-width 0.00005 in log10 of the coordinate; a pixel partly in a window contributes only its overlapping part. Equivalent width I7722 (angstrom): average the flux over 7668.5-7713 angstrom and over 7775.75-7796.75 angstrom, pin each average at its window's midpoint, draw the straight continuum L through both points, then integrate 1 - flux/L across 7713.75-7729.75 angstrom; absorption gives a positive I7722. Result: 0.2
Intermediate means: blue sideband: 14.5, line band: 14.2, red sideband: 14.1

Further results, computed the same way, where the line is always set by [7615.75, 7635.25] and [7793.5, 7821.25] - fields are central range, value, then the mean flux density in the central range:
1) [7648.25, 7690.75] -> -0.1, 14.4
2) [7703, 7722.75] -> 0.3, 14.1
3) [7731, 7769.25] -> -0.5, 14.4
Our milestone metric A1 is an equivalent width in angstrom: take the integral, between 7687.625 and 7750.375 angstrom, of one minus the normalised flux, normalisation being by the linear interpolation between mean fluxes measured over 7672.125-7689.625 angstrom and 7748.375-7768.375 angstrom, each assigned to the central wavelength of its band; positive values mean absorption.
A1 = 0.8 angstrom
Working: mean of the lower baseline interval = 14.7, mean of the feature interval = 14.3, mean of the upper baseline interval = 14.4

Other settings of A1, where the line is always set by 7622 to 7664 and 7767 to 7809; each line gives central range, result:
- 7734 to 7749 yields -0.3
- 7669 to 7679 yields -0.3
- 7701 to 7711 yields -0.2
